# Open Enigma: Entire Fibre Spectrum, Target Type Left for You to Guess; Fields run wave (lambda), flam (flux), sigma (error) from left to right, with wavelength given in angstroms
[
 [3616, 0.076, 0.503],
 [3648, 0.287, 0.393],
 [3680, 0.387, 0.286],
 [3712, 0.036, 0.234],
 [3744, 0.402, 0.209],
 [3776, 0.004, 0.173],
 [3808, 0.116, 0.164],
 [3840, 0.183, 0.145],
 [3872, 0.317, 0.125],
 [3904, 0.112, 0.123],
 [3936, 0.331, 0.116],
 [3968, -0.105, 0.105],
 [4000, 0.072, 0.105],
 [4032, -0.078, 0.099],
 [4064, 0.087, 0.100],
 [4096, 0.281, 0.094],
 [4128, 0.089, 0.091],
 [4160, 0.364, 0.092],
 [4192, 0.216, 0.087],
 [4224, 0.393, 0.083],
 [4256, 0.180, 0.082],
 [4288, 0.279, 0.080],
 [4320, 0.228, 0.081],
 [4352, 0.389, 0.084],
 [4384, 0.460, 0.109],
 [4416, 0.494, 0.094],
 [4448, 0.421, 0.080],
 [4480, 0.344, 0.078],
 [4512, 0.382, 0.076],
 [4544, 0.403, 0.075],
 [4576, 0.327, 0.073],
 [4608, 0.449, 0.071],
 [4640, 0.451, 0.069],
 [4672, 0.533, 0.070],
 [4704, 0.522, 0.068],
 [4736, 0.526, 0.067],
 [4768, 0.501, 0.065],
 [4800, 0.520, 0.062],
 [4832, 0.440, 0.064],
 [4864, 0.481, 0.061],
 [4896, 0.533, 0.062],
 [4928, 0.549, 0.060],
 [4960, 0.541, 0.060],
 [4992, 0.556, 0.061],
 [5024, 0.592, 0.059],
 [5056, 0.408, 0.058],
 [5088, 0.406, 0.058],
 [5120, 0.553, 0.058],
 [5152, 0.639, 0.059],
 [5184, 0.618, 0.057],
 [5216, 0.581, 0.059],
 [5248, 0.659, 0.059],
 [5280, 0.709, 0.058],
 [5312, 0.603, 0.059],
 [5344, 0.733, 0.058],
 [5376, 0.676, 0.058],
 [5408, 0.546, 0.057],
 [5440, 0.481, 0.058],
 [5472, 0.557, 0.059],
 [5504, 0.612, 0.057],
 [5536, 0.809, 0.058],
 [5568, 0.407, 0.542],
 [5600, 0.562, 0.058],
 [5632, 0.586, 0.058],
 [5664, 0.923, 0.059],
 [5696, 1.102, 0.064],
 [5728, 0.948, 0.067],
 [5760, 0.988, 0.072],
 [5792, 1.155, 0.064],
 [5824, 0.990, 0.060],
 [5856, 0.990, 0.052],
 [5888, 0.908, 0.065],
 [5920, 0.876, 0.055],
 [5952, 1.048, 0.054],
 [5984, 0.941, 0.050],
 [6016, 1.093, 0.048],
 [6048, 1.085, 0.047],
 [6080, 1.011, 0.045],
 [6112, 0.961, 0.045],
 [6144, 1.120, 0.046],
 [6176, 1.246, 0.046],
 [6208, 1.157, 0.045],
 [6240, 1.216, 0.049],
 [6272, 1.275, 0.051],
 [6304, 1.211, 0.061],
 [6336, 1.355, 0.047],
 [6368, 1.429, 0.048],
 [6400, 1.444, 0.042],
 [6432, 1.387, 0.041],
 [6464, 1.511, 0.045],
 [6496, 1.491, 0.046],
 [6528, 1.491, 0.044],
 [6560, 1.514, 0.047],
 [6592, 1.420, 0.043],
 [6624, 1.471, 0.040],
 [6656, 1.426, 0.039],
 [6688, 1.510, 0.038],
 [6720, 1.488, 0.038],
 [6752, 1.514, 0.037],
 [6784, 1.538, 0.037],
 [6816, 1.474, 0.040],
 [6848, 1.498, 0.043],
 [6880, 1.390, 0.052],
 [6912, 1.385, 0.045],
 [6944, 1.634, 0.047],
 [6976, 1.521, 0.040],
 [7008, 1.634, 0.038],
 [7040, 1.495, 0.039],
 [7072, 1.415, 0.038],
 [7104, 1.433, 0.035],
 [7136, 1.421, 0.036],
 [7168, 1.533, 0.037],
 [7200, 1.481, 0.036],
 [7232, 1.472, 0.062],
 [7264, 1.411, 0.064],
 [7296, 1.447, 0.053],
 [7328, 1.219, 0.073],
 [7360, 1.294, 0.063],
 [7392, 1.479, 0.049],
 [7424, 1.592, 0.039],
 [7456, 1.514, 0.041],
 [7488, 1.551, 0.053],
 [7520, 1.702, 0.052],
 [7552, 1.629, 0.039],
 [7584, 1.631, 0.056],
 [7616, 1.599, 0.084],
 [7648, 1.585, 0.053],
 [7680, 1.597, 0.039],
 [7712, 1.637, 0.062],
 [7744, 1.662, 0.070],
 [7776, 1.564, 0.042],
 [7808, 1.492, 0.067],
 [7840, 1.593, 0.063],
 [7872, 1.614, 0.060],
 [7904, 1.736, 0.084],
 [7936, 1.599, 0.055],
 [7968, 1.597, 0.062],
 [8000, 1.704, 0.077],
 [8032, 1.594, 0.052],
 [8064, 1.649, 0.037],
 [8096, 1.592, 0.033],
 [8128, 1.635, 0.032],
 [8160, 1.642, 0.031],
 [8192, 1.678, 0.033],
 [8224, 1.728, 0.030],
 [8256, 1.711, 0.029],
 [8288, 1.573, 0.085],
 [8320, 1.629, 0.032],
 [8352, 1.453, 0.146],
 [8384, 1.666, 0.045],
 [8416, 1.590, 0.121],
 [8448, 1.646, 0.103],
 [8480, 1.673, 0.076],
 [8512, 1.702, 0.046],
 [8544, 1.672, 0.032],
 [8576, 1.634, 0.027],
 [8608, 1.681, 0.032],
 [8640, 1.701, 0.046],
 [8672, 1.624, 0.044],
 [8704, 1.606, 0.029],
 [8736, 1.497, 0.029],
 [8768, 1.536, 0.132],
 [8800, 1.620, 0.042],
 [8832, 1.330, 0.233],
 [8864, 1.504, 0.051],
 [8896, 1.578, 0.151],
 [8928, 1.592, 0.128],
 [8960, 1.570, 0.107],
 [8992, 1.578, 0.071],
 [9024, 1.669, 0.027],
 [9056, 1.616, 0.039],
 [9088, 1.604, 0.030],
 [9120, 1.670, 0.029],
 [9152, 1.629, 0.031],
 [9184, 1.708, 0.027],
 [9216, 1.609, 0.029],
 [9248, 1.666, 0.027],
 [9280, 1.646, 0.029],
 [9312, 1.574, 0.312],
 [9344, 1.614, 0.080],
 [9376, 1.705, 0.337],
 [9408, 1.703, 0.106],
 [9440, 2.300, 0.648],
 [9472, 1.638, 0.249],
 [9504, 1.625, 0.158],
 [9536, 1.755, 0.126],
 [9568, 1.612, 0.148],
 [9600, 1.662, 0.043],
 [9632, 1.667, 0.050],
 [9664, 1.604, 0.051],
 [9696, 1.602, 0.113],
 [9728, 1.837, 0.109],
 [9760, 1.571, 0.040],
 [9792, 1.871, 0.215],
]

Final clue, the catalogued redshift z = 0.416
